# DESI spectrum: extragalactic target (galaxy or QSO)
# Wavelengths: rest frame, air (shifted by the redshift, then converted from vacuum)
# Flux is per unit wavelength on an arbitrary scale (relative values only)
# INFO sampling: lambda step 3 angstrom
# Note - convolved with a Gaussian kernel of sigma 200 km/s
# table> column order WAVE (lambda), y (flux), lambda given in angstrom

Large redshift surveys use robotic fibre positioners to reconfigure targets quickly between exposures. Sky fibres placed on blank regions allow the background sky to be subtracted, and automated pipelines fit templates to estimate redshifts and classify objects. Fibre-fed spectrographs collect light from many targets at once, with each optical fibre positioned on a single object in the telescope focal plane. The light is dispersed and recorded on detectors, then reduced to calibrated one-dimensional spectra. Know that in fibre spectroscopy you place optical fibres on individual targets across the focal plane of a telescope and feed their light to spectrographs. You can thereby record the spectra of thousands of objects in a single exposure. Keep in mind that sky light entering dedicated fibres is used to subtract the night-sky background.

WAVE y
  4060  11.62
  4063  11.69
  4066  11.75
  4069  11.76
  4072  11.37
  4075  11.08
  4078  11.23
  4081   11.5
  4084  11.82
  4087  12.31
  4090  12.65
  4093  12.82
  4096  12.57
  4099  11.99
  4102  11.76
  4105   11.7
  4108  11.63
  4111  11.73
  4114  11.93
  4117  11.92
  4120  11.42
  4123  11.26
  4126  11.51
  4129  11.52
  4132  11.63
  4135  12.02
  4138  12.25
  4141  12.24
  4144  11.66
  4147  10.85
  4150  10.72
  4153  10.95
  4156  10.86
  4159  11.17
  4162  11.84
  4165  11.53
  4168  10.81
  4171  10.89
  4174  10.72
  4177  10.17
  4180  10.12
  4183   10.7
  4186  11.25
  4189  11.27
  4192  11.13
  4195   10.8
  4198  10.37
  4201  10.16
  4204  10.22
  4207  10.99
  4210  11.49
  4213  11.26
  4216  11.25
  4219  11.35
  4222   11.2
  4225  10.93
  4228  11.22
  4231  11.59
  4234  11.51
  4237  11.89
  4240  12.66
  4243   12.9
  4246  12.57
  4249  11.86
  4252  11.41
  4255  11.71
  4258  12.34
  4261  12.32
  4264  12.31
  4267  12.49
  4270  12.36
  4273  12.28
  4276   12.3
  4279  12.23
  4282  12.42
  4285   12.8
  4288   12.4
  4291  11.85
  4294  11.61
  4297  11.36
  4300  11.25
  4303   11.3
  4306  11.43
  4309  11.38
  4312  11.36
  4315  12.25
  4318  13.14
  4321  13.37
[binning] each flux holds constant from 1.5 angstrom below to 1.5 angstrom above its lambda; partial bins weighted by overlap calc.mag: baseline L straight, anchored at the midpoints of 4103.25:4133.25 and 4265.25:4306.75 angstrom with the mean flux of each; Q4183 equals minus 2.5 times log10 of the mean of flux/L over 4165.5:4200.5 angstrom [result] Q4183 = 0.10 mag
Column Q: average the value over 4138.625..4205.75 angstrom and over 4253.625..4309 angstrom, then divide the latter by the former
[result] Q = 1.10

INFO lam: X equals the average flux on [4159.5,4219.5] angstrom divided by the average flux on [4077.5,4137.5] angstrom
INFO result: 0.92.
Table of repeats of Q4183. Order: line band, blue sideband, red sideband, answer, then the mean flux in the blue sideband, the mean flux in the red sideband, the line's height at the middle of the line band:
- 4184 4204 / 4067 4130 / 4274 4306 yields 0.10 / 11.8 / 11.9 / 11.9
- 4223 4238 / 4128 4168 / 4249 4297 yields 0.05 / 11.5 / 12.2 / 11.9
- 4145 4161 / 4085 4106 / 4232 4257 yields 0.11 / 12.3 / 12.1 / 12.2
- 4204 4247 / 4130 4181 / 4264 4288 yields 0.03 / 11.2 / 12.4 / 11.9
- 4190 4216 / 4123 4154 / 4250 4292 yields 0.10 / 11.5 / 12.2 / 11.9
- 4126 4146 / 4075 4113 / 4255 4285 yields 0.02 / 11.9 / 12.3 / 12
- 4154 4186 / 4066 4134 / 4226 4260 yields 0.09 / 11.8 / 12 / 11.9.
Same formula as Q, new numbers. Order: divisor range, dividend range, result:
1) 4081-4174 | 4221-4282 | 1.03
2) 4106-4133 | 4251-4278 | 1.05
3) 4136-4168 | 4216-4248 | 1.03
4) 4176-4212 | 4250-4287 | 1.14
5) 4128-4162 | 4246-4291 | 1.07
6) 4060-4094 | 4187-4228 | 0.93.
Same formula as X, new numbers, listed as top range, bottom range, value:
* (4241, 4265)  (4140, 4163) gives 1.08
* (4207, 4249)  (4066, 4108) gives 0.98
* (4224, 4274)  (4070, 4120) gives 1.01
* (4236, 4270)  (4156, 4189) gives 1.12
